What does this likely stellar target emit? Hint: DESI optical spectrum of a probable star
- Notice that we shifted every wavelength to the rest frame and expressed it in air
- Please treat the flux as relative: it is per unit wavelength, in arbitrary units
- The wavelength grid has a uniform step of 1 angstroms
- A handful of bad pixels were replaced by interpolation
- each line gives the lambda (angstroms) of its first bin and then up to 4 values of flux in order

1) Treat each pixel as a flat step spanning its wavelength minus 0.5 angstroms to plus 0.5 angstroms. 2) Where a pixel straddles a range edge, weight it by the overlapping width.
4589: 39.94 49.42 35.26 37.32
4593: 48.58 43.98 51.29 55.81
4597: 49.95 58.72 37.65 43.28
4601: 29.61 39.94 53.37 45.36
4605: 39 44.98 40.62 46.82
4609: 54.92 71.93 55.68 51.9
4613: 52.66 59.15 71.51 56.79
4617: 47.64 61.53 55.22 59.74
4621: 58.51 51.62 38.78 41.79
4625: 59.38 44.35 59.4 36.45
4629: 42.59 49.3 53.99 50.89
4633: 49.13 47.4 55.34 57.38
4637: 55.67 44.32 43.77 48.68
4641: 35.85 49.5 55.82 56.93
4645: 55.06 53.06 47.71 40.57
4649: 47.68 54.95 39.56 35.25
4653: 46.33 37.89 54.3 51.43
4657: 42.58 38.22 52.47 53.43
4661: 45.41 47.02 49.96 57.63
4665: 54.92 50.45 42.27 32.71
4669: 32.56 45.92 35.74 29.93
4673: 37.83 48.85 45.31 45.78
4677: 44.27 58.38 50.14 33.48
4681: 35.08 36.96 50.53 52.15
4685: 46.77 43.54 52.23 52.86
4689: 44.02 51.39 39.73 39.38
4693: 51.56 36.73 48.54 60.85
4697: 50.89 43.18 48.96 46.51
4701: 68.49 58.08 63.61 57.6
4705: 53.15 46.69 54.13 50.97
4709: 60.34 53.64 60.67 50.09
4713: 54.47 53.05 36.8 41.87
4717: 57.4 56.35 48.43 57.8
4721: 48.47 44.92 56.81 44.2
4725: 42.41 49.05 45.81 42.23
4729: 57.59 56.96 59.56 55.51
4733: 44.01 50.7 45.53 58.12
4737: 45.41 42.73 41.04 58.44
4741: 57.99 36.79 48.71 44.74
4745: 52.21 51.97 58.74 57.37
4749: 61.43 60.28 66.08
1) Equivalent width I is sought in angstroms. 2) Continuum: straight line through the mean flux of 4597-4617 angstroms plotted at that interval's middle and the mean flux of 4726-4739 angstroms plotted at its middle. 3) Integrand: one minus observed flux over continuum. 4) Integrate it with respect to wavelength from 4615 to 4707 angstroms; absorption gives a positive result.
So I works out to 3.1 angstroms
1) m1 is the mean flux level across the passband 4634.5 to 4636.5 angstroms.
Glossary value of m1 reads 56.4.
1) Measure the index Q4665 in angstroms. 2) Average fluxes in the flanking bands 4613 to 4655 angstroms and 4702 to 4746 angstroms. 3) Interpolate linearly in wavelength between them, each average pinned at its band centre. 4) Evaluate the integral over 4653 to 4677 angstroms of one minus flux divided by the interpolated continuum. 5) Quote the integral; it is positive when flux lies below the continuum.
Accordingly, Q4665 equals 2.65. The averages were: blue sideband 50.2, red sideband 51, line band 44.9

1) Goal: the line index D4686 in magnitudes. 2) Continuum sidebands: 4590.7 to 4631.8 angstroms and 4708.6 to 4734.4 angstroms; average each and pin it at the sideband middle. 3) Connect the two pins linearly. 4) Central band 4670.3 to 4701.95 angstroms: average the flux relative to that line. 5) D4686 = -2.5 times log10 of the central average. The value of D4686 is 0.10 mag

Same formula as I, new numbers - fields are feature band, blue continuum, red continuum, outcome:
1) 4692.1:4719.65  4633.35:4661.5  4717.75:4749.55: -1.3 angstroms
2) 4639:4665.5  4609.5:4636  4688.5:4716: 2.2 angstroms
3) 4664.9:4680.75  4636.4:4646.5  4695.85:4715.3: 2.8 angstroms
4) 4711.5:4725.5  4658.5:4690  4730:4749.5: 0.0 angstroms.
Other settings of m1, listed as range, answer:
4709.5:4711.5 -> 57.2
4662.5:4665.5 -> 54.2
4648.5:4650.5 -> 51.3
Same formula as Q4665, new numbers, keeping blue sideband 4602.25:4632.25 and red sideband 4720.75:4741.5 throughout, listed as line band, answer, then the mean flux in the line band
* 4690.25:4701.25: 0.5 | 48.2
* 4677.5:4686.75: 1.0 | 45.4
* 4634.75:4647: 0.2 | 50.7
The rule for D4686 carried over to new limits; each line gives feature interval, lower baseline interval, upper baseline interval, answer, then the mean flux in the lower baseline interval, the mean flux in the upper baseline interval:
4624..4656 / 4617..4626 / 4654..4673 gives 0.013 mag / 52.5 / 45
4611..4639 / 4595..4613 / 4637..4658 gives -0.097 mag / 48.4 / 47.1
